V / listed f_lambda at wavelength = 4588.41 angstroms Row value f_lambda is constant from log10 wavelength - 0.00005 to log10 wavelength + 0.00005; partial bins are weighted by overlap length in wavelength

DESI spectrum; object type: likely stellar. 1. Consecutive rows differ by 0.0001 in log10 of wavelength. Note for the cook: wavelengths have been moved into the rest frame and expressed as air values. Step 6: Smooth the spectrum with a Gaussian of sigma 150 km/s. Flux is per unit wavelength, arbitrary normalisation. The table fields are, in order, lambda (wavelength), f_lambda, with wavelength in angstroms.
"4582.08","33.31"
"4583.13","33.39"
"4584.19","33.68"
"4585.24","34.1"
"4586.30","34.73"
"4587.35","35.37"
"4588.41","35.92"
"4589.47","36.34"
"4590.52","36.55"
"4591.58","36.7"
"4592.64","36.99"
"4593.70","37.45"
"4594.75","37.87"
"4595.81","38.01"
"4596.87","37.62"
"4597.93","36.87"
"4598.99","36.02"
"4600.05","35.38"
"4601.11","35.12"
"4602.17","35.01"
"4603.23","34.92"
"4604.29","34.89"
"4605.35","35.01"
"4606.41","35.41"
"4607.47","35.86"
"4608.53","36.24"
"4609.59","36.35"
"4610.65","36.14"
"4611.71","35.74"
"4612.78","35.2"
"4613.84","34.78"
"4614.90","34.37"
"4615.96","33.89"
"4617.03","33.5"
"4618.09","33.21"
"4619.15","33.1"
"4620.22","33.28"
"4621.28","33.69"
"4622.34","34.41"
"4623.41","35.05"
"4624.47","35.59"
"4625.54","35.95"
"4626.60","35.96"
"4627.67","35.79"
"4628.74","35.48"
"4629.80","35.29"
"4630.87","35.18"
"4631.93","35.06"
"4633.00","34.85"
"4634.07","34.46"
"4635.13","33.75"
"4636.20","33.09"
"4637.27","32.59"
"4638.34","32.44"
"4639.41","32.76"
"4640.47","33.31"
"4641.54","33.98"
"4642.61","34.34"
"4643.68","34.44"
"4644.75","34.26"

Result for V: 35.92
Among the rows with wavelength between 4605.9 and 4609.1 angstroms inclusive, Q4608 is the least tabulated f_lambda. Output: 35.41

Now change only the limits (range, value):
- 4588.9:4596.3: 36.34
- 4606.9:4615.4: 34.37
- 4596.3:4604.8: 34.89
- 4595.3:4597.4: 37.62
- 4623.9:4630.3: 35.29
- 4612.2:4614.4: 34.78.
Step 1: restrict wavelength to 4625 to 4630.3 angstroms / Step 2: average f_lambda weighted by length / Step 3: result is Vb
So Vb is 35.7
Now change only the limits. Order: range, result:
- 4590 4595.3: 37.1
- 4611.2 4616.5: 34.7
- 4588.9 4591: 36.5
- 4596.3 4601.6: 36.2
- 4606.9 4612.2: 36.1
